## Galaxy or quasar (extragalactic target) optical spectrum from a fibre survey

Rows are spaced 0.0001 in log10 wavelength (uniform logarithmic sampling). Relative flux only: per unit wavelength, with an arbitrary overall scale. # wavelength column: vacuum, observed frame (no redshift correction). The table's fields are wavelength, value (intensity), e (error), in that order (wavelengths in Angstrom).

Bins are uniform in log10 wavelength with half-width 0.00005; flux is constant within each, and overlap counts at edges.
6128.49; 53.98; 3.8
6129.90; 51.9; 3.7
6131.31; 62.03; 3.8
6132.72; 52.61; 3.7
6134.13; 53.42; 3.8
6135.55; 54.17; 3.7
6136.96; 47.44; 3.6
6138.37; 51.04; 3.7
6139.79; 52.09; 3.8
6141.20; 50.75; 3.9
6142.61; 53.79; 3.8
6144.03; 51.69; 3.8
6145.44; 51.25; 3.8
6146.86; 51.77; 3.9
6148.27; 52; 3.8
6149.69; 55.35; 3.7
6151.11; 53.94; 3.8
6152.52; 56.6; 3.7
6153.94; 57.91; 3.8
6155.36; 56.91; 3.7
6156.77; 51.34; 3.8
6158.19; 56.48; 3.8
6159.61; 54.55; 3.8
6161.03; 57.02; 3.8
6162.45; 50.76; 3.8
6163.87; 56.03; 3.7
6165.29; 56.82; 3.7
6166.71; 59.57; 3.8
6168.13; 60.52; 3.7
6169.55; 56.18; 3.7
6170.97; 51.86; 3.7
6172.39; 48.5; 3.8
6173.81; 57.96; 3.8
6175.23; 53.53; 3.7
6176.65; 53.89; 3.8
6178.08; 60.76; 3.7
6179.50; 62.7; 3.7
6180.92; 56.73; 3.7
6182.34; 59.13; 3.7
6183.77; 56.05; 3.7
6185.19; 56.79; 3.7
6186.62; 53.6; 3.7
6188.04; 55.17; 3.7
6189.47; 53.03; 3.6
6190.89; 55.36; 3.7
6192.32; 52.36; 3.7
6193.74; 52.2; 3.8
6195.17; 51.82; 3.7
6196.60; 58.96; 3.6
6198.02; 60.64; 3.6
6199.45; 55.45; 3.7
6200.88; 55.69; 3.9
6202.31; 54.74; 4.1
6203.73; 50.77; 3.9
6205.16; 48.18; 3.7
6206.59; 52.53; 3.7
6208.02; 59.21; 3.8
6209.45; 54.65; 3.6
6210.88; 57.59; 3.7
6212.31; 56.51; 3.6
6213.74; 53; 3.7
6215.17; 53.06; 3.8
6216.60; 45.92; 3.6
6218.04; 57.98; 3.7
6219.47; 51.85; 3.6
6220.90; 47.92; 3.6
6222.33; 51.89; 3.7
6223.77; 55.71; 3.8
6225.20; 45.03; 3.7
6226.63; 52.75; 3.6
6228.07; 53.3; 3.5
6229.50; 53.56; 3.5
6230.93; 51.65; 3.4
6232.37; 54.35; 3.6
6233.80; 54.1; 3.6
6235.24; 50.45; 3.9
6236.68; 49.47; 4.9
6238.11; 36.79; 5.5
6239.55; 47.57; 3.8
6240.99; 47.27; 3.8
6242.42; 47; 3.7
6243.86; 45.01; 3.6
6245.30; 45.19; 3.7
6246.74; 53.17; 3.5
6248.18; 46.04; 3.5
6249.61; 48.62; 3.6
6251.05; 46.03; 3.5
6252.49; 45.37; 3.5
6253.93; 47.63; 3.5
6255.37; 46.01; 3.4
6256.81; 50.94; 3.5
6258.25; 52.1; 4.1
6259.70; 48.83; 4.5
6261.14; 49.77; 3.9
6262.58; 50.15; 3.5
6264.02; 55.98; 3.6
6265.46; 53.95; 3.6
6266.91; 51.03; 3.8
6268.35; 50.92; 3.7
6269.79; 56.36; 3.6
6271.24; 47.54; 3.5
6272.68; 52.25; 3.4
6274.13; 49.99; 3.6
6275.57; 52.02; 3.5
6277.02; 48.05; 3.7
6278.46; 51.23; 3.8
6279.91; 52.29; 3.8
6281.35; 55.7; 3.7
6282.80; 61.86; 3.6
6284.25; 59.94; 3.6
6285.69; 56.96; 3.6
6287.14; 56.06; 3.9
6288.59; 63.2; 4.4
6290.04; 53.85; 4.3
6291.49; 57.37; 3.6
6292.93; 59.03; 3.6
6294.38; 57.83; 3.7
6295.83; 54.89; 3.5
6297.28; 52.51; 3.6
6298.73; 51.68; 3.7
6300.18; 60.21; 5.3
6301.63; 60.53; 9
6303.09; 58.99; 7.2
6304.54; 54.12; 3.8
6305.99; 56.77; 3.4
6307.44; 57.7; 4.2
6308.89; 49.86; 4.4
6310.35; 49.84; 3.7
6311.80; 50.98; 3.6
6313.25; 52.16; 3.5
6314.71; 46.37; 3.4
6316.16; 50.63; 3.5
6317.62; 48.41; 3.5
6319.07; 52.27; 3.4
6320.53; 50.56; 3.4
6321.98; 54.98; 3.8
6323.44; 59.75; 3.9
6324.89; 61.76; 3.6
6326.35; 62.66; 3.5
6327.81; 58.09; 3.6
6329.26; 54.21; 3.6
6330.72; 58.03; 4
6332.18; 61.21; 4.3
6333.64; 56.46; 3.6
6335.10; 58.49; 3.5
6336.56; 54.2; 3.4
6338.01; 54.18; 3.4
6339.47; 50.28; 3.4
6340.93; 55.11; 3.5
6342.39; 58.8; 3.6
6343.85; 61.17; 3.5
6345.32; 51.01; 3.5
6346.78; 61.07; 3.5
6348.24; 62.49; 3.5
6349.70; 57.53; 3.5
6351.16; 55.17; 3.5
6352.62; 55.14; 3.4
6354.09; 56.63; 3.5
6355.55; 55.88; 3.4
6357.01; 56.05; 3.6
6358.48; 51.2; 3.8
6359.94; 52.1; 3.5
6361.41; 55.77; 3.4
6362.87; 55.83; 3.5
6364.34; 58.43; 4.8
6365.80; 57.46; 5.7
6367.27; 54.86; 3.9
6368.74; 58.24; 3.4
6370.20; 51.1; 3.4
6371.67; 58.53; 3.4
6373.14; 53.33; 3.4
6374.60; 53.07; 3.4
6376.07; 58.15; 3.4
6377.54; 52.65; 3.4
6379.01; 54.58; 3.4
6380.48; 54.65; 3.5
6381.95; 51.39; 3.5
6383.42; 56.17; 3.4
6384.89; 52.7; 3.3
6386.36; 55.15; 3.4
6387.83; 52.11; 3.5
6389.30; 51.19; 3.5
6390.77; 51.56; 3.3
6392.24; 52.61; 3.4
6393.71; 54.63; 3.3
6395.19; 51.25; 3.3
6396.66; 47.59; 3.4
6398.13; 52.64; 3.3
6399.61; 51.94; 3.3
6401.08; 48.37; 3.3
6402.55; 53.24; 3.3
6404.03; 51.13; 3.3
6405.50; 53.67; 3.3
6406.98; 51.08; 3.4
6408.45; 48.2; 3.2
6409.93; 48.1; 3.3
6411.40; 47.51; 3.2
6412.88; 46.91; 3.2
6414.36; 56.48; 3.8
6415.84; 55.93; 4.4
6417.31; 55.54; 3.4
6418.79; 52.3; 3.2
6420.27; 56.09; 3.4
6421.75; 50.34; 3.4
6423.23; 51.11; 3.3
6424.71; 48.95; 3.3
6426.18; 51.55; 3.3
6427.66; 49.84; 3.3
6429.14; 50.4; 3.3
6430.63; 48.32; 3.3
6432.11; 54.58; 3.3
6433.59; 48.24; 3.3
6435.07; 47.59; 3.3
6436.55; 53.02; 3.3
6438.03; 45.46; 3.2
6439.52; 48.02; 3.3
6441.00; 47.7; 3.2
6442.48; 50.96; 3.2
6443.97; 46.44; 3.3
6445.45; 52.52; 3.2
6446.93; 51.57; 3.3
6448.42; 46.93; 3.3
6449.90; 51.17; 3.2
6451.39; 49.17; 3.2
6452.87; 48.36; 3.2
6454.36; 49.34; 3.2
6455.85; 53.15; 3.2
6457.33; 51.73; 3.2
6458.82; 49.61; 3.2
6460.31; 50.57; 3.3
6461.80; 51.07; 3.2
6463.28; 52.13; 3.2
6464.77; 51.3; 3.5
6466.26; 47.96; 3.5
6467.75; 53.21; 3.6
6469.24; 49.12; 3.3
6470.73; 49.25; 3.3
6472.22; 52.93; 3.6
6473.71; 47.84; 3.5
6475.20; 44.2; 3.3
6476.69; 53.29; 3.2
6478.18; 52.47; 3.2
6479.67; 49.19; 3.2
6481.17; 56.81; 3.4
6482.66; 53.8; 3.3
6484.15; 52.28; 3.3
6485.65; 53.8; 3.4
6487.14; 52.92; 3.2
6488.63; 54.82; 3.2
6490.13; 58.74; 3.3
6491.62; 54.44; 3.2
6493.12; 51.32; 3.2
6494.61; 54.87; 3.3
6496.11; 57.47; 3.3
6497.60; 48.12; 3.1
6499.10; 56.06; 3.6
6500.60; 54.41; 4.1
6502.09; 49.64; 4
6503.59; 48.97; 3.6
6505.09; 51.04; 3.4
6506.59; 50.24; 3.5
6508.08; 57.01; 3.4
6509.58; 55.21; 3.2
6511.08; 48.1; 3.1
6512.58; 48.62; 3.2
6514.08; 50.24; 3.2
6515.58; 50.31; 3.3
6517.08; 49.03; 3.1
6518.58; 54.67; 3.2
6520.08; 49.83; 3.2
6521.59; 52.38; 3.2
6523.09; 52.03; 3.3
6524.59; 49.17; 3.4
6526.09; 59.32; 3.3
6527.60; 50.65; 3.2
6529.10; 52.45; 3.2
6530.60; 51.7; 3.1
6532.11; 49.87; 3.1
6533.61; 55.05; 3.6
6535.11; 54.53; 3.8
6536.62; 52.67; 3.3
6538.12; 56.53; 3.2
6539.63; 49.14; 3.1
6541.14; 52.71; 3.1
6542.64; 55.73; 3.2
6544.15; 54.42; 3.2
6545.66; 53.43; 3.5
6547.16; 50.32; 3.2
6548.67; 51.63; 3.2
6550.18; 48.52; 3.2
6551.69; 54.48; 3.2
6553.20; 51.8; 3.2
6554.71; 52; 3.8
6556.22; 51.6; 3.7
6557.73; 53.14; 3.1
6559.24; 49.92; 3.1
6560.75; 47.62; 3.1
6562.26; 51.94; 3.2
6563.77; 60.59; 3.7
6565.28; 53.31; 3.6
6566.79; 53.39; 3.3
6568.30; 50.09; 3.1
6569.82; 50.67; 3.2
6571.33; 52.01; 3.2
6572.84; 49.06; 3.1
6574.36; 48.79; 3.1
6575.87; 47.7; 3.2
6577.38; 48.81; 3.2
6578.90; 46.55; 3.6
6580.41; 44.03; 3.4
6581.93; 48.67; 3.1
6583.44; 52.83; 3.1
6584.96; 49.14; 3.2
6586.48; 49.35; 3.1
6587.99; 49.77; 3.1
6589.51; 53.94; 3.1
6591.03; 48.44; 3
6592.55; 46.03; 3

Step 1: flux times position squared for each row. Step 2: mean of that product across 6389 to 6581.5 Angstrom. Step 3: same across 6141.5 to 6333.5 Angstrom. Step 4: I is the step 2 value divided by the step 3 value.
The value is 1.04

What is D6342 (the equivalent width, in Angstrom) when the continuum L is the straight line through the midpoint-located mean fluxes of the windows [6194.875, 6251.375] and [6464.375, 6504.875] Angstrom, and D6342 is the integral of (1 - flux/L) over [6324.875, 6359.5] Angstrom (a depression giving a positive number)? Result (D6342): -3.3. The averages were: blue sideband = 51.6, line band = 56.8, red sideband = 52.2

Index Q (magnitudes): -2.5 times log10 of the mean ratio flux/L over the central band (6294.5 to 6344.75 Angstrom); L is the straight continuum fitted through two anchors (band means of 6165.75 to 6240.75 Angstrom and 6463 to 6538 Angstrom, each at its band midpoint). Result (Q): -0.04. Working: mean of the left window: 53.8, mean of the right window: 52.1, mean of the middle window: 55.2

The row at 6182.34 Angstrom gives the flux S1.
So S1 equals 59.13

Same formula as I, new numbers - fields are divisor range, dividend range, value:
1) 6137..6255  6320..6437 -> 1.08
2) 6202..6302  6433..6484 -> 1.03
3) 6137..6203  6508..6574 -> 1.07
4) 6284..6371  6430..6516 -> 0.96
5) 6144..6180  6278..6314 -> 1.05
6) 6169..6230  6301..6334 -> 1.05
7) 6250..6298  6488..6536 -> 1.07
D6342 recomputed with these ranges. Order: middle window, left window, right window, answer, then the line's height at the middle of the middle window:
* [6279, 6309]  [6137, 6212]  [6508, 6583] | -1.70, 53.8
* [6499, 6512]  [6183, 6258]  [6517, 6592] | -0.13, 51.5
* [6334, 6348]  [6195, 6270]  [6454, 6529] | -1.28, 51.5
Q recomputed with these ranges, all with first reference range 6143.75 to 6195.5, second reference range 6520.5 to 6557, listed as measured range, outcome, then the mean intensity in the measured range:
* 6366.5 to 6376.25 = -0.03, 55.2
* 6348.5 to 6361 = -0.03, 55.3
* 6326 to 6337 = -0.07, 57.8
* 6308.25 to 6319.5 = 0.09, 50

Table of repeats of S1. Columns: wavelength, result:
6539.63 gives 49.14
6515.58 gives 50.31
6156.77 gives 51.34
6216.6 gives 45.92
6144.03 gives 51.69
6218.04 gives 57.98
